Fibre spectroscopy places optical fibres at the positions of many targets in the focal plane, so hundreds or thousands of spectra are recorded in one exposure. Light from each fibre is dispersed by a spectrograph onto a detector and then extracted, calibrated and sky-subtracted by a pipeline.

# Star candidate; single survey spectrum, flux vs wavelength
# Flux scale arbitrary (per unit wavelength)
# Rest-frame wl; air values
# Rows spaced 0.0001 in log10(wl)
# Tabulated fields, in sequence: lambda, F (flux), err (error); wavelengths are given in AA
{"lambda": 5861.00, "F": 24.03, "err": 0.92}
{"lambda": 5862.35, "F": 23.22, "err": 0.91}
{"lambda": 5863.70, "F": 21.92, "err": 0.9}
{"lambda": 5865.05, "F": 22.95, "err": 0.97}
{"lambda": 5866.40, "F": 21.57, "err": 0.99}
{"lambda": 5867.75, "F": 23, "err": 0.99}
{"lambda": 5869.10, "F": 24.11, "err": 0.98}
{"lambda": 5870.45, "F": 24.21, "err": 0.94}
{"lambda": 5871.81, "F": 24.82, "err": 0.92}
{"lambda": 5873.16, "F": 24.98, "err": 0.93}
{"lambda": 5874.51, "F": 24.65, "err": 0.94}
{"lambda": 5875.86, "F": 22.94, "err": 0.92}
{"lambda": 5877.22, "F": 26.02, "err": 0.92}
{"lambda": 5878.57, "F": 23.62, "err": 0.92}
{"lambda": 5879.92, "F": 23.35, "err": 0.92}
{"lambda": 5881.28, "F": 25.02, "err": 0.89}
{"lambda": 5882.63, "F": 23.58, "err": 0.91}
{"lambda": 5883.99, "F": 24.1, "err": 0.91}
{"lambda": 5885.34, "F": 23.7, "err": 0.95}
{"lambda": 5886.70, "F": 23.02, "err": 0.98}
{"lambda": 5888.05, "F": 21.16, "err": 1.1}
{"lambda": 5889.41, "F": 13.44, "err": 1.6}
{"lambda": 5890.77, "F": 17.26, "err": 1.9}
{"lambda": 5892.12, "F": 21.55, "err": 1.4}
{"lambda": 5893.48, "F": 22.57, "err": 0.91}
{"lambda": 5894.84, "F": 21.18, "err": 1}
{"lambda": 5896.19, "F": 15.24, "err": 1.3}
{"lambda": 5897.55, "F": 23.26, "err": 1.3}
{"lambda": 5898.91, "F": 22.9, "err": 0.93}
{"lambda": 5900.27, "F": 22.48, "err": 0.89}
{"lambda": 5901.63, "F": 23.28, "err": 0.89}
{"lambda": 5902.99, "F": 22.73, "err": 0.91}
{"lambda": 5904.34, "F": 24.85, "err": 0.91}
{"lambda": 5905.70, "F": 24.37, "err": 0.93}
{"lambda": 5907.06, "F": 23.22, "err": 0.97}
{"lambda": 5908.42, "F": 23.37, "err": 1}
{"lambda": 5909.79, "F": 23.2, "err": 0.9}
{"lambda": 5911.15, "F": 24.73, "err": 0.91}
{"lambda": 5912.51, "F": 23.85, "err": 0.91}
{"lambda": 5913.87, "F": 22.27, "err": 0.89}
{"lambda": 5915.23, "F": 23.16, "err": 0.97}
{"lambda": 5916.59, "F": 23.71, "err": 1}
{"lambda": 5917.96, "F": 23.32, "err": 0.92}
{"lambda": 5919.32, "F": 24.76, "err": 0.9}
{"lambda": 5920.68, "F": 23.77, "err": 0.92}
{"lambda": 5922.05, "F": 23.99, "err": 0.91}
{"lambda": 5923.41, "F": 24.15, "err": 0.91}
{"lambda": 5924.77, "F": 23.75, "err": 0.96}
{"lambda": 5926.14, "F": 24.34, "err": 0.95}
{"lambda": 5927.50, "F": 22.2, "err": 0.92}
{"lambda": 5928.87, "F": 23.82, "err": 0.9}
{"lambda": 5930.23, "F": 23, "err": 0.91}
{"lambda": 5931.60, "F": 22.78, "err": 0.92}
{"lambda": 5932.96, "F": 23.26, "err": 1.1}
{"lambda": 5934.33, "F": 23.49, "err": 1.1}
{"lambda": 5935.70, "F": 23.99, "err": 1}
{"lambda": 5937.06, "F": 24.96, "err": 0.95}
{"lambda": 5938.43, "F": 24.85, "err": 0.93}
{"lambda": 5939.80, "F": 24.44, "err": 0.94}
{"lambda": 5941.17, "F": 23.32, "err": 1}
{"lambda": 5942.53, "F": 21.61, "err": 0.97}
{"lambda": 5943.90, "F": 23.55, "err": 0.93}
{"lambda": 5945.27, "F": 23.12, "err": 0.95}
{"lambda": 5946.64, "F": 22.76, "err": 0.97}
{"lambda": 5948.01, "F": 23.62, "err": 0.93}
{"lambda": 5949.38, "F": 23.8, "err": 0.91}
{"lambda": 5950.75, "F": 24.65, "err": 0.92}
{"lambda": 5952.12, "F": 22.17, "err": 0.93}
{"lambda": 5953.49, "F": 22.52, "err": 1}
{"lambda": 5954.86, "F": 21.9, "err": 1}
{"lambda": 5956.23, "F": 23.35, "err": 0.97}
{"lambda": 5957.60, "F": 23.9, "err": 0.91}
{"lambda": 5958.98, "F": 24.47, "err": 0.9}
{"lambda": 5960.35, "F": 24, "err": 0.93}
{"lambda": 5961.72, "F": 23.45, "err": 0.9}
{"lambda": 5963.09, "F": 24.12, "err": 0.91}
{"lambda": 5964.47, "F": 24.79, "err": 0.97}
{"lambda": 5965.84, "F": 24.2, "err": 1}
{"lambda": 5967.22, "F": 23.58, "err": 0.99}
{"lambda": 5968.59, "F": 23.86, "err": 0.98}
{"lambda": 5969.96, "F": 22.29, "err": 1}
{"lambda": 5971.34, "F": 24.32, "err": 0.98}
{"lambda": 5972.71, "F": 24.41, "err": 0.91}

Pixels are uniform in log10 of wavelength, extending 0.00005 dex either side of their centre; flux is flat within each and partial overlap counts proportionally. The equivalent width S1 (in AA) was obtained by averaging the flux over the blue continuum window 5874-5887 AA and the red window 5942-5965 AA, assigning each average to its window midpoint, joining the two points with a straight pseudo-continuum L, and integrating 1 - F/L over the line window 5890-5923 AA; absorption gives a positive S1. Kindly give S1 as 1.5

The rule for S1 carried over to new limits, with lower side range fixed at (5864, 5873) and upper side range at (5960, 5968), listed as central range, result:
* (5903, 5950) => 0.4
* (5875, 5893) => 1.0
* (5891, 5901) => 1.1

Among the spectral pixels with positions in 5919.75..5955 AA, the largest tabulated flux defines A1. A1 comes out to 24.96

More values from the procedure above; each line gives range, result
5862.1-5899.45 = 26.02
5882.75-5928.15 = 24.85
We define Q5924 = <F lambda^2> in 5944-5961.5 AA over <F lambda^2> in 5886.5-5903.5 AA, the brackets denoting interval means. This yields 1.15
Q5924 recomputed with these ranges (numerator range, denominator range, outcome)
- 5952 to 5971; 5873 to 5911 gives 1.07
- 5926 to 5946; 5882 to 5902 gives 1.12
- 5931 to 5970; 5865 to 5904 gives 1.07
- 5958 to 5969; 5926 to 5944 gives 1.03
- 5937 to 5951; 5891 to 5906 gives 1.09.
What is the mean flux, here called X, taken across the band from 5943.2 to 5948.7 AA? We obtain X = 23.2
